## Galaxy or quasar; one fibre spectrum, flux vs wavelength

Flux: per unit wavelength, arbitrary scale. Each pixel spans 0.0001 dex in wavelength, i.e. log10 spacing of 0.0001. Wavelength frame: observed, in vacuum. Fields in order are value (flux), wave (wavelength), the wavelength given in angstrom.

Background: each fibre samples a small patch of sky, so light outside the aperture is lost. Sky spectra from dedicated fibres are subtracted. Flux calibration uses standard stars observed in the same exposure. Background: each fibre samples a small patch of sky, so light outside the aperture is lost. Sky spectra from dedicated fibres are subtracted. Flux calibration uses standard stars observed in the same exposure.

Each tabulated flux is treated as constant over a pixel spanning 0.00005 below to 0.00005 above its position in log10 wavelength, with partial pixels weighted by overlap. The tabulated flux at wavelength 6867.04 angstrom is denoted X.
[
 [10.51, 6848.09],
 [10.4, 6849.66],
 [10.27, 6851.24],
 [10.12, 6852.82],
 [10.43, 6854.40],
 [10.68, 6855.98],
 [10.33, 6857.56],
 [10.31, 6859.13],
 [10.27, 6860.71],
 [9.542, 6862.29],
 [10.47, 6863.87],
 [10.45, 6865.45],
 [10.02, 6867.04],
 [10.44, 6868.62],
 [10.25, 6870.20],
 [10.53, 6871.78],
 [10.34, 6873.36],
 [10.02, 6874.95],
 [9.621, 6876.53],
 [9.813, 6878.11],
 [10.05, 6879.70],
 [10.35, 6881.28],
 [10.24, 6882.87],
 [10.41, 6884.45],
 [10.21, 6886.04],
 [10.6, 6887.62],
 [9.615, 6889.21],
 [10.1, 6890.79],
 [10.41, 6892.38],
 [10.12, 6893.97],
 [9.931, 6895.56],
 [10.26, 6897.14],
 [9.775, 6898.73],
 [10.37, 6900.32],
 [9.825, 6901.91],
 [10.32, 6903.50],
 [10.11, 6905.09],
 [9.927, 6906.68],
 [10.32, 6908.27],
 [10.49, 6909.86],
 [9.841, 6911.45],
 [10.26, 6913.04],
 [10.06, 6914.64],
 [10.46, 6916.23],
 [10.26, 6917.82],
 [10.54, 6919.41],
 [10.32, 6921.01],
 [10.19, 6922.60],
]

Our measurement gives 10.02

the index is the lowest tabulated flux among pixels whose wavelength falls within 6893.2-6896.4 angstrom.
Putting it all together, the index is 9.931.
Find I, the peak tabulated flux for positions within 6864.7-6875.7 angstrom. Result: 10.53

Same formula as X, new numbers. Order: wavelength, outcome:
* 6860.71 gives 10.27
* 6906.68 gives 9.927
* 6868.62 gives 10.44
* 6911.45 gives 9.841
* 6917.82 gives 10.26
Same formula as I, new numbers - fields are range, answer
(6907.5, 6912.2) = 10.49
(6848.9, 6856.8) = 10.68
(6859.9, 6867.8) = 10.47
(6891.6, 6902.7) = 10.41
